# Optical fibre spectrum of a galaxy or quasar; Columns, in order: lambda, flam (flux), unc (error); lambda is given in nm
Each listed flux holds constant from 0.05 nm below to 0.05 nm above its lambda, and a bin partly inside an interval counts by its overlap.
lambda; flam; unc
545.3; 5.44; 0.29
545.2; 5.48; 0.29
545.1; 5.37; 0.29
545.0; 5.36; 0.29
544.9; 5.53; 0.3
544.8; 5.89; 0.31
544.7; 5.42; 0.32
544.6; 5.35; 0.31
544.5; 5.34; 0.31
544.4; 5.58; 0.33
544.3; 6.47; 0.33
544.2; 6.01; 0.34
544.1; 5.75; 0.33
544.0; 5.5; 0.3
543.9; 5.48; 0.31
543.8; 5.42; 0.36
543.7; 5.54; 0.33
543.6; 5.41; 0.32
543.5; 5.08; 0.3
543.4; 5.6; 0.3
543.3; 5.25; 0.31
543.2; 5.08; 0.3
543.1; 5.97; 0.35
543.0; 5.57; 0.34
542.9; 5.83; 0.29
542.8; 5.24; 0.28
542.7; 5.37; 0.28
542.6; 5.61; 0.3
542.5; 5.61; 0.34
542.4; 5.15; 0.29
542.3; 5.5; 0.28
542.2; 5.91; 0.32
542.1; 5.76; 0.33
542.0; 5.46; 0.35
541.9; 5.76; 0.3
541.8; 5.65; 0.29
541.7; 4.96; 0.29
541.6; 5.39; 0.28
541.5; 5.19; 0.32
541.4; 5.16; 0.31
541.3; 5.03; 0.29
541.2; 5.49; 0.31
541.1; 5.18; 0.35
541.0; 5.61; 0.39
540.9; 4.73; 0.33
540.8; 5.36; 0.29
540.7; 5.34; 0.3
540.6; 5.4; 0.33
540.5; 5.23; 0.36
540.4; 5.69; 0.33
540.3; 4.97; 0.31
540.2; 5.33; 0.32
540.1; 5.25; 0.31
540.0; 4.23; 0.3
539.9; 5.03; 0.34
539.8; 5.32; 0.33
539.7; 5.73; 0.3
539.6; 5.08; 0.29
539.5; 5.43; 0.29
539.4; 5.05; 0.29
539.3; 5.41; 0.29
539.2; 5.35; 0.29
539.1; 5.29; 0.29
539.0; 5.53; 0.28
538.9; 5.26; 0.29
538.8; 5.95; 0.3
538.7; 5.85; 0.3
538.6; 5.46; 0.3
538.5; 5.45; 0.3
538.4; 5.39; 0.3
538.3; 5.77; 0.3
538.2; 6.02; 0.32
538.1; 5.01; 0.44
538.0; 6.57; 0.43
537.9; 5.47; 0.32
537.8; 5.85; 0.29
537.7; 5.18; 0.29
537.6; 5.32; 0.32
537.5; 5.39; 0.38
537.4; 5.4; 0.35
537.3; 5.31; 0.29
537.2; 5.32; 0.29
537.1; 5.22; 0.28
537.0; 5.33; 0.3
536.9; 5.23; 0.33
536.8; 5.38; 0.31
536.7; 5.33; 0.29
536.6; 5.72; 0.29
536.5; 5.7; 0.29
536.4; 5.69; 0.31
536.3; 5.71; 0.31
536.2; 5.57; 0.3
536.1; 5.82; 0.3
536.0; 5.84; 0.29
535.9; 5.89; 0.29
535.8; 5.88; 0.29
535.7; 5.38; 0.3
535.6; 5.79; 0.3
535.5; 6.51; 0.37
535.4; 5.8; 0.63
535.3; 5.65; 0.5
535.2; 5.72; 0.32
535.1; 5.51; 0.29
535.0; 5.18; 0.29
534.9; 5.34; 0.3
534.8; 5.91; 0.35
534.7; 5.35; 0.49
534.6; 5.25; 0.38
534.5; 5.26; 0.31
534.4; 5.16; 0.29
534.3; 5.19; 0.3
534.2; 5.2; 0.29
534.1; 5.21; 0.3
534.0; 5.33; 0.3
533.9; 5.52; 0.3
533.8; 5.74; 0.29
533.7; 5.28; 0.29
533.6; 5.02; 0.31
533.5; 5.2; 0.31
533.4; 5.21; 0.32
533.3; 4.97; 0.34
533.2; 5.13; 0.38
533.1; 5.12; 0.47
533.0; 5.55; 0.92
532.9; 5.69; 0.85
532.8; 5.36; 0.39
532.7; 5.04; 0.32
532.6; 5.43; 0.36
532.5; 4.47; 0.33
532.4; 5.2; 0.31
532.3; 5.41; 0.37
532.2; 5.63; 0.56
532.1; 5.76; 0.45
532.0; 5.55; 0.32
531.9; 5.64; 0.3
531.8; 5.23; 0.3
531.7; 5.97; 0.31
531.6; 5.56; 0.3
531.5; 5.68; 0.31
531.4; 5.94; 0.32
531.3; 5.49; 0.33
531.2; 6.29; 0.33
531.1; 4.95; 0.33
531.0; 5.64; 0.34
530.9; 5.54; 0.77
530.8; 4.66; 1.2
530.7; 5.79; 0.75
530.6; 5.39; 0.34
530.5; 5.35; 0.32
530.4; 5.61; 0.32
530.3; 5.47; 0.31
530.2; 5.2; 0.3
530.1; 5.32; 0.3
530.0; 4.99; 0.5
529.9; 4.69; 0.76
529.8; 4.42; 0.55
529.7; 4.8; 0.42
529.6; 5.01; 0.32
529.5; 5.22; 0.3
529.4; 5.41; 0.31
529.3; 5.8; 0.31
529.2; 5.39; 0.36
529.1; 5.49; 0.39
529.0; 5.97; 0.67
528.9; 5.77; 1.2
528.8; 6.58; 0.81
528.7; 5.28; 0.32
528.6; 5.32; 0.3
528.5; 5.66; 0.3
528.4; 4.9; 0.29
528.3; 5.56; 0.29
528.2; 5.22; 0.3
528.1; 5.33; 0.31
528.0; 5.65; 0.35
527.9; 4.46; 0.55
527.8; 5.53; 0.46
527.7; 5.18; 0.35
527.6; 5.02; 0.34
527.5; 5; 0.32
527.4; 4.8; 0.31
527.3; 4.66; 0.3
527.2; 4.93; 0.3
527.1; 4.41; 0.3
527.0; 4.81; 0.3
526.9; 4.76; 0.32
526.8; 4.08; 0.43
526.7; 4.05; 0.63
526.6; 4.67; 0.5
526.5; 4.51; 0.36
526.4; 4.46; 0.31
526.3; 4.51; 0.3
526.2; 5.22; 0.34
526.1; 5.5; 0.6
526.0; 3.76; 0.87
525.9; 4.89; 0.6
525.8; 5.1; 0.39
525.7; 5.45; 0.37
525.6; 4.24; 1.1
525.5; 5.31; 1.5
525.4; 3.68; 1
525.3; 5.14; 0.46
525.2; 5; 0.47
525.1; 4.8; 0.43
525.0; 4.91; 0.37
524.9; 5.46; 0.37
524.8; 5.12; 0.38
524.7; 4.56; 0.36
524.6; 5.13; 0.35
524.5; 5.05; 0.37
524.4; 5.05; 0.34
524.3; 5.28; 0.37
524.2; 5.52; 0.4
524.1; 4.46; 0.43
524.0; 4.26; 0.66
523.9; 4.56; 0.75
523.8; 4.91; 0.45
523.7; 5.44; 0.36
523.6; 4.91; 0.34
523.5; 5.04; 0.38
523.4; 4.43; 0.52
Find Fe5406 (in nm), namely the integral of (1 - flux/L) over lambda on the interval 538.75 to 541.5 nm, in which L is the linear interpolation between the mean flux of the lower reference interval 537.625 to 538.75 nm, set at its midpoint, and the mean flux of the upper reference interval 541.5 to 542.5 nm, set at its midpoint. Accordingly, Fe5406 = 0.14 nm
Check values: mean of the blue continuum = 5.63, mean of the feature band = 5.27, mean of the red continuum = 5.49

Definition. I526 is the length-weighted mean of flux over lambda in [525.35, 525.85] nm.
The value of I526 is 4.76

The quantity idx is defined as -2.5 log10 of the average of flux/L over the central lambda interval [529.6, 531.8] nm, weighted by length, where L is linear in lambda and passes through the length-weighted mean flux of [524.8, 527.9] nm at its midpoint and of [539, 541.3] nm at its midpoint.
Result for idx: -0.09 mag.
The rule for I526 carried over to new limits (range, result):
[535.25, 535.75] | 5.83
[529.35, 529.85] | 4.97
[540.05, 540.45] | 5.31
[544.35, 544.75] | 5.42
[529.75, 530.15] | 4.85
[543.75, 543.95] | 5.45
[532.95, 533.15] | 5.33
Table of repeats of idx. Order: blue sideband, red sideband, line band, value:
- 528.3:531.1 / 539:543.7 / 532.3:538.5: -0.02 mag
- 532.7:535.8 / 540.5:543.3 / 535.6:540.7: -0.01 mag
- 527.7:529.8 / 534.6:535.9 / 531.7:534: 0.04 mag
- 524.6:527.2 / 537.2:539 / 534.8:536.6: -0.06 mag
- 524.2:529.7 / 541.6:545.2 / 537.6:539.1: -0.04 mag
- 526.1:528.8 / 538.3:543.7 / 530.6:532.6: -0.08 mag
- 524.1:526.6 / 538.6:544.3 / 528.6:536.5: -0.07 mag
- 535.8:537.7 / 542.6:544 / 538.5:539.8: 0.01 mag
